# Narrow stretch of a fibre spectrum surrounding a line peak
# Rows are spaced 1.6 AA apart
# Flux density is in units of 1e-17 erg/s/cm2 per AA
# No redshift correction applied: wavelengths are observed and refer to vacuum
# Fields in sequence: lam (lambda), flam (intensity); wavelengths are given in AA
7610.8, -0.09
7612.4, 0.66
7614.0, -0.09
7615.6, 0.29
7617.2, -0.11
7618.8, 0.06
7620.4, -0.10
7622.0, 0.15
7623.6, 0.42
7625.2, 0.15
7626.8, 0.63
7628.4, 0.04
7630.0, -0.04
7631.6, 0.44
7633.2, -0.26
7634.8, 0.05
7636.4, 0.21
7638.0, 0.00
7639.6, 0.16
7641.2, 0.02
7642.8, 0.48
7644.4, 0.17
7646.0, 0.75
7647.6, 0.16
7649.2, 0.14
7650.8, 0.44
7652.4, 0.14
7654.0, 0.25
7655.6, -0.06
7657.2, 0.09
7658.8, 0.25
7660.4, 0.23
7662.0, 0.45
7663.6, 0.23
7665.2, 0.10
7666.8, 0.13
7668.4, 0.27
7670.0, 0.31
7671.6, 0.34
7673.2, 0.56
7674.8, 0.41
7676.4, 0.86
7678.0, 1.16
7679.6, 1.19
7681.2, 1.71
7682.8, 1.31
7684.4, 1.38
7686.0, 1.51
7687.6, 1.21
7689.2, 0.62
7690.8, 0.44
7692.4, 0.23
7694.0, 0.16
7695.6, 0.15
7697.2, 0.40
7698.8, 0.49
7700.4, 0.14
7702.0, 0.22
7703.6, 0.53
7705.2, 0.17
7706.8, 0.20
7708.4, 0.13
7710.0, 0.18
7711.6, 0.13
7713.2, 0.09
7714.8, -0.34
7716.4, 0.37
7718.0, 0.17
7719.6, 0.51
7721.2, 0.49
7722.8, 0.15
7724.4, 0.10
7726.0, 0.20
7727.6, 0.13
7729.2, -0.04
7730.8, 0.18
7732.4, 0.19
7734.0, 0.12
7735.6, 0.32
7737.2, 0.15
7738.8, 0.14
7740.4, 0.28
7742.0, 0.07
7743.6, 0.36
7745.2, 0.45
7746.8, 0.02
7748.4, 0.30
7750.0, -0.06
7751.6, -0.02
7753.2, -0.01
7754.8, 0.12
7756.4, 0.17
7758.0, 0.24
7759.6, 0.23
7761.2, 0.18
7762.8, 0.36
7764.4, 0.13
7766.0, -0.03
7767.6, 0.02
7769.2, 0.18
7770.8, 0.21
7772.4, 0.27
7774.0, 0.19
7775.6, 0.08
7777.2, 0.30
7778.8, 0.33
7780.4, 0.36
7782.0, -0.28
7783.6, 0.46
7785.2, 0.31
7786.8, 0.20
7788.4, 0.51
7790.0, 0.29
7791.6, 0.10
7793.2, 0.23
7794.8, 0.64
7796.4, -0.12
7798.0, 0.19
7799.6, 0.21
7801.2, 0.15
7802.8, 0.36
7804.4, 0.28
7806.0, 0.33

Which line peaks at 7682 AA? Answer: [O II]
